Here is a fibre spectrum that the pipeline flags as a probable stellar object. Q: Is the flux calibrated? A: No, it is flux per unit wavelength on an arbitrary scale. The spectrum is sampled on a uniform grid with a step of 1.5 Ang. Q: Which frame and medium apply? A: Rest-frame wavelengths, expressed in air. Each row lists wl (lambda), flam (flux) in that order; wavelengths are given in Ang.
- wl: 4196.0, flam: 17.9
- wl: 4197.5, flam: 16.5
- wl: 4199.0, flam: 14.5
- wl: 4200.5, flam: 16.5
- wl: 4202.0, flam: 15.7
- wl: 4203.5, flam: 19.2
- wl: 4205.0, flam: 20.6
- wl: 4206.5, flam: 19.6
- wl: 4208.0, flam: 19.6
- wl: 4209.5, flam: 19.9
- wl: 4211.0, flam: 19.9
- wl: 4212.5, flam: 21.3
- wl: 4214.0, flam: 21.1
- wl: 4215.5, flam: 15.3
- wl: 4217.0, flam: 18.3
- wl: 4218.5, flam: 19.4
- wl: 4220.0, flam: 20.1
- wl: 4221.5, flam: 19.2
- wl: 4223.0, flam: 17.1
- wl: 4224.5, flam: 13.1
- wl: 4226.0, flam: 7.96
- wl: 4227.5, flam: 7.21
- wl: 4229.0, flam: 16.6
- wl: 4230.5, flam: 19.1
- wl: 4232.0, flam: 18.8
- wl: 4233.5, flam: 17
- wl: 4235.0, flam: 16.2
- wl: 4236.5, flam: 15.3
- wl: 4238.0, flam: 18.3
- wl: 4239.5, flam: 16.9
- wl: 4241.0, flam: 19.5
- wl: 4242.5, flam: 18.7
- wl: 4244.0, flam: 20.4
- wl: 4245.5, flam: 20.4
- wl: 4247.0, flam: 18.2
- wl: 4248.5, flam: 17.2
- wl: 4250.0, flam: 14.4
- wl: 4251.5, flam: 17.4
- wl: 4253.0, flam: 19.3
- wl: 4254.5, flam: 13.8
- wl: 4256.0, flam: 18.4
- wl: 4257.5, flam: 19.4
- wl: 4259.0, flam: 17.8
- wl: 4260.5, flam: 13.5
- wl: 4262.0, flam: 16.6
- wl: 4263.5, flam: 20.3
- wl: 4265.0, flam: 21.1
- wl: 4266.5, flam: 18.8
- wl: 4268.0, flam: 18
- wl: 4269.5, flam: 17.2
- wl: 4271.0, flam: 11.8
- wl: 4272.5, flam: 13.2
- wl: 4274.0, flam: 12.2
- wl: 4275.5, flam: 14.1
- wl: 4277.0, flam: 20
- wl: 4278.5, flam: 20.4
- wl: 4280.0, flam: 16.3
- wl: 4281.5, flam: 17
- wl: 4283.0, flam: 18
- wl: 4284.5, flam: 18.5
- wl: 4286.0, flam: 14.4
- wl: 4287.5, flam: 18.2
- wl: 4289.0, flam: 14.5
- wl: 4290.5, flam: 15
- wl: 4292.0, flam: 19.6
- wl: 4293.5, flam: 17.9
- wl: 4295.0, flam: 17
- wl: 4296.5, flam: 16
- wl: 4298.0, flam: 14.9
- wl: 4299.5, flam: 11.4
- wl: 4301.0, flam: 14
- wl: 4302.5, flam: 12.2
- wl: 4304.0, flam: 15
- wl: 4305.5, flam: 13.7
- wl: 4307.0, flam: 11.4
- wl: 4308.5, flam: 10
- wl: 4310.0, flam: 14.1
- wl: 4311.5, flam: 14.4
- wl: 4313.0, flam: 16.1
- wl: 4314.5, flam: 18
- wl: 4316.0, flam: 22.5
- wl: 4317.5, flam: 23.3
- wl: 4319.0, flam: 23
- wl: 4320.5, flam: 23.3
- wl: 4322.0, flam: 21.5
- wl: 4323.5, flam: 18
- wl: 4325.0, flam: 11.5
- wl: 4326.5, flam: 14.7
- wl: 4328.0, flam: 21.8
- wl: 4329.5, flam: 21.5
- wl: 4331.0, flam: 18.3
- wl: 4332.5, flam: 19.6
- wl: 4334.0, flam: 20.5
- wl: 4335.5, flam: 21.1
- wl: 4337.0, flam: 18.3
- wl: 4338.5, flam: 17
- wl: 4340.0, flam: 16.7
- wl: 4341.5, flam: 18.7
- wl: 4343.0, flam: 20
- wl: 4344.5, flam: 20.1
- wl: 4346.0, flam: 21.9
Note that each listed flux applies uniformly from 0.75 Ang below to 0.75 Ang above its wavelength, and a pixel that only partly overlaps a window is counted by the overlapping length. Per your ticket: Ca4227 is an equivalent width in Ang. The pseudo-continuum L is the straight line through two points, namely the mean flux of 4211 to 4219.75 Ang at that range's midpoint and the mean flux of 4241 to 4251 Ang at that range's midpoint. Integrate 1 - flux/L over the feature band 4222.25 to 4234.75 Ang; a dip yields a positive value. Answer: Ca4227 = 2.7 Ang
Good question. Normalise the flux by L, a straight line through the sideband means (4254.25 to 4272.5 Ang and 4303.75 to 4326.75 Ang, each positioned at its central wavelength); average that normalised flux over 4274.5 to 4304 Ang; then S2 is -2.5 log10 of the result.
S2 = 0.056 mag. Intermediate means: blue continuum 17.2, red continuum 17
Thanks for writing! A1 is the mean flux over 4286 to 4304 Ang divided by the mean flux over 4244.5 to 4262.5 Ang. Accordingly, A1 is 0.9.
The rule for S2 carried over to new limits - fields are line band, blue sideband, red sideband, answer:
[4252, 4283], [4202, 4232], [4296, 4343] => 0.027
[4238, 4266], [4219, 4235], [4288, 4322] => -0.132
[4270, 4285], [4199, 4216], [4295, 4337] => 0.102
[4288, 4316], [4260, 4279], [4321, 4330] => 0.174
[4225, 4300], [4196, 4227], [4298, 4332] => 0.034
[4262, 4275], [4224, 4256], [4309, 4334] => 0.050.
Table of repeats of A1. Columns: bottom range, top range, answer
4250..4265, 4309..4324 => 1.11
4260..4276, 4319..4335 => 1.19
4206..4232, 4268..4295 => 0.95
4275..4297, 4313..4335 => 1.15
